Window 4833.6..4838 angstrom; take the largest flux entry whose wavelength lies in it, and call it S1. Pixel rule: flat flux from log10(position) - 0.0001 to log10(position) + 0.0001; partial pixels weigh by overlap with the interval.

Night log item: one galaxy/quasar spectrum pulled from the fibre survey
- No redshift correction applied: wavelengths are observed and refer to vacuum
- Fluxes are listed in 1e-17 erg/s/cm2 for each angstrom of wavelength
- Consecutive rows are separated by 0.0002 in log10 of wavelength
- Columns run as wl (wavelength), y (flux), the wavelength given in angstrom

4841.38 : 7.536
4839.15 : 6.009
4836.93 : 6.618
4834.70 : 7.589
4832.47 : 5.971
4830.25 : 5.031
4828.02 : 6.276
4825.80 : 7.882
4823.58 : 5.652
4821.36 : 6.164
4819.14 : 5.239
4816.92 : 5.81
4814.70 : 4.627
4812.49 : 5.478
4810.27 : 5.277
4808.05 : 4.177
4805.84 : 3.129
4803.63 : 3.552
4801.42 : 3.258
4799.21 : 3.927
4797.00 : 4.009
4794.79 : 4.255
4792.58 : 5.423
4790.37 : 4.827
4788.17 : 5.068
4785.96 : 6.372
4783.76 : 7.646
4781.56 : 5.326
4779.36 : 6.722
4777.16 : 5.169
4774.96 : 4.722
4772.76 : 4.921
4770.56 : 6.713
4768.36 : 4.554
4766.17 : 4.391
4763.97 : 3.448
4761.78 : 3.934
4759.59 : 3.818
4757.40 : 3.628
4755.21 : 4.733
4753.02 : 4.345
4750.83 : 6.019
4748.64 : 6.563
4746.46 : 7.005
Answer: 7.589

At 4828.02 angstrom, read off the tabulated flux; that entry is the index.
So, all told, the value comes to 6.276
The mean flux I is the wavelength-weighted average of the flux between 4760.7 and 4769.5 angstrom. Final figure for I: 4.09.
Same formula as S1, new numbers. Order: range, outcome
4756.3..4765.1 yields 3.934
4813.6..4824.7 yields 6.164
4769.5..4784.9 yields 7.646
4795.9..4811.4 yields 5.277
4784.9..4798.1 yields 6.372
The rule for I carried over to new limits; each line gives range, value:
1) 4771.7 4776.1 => 4.82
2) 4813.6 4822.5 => 5.46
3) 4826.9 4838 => 6.29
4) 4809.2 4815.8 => 5.13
